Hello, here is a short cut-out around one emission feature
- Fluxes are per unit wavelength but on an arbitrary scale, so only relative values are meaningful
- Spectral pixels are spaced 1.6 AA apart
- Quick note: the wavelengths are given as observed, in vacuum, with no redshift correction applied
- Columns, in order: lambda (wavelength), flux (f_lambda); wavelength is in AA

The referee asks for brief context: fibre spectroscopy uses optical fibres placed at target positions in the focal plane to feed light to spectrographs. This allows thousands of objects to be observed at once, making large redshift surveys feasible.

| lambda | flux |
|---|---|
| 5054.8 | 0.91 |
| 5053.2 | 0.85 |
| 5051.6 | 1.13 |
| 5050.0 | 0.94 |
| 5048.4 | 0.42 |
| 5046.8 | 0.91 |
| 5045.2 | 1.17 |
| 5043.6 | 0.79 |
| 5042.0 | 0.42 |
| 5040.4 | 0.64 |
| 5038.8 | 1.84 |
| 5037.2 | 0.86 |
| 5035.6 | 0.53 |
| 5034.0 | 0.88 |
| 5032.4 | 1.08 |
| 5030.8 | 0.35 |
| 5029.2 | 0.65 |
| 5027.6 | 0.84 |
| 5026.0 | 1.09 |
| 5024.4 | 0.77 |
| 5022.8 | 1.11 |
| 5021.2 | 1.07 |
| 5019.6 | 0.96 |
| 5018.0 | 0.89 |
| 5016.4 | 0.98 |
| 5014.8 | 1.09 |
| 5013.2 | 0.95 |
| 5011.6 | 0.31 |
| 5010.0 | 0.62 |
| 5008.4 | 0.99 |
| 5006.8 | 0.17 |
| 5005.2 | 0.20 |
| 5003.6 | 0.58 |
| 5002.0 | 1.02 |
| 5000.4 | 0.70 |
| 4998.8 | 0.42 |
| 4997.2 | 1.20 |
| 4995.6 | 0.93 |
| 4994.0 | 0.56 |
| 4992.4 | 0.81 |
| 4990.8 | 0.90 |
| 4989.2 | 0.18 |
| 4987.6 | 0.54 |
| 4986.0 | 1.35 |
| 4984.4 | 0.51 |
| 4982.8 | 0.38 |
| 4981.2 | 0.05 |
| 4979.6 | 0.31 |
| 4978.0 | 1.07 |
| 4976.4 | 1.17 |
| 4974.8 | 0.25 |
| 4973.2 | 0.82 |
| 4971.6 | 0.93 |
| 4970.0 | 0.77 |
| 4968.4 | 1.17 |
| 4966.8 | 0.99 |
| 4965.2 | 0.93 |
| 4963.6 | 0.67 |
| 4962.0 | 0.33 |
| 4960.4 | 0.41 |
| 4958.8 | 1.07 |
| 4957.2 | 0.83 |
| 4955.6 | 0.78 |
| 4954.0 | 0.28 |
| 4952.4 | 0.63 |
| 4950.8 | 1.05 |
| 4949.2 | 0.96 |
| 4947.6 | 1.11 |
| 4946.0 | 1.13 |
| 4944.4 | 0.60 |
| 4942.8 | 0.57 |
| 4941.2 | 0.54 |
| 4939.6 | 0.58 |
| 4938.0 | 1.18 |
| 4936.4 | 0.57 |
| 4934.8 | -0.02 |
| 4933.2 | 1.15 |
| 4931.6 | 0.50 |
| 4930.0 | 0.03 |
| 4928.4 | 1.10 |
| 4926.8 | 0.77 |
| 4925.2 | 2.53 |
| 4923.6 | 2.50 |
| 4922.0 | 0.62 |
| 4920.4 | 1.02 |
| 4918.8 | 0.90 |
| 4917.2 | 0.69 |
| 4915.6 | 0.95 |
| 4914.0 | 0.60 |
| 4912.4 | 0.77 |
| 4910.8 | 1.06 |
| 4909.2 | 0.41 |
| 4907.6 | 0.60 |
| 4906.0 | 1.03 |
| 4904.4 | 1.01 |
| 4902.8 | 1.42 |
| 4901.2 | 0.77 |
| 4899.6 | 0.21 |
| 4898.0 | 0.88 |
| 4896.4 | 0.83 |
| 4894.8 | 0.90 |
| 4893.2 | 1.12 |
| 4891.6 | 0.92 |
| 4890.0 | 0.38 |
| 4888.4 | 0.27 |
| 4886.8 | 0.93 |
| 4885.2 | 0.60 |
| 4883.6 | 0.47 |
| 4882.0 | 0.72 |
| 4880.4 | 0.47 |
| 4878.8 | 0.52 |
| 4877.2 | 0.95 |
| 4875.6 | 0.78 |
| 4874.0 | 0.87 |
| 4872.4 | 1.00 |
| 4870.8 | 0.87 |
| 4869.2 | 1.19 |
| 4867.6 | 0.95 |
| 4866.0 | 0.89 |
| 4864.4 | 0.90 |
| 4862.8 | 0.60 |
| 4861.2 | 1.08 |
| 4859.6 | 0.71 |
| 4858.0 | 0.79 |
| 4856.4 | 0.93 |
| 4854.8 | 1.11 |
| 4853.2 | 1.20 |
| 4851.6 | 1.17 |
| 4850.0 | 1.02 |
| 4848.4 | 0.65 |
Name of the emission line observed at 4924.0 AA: Hgamma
